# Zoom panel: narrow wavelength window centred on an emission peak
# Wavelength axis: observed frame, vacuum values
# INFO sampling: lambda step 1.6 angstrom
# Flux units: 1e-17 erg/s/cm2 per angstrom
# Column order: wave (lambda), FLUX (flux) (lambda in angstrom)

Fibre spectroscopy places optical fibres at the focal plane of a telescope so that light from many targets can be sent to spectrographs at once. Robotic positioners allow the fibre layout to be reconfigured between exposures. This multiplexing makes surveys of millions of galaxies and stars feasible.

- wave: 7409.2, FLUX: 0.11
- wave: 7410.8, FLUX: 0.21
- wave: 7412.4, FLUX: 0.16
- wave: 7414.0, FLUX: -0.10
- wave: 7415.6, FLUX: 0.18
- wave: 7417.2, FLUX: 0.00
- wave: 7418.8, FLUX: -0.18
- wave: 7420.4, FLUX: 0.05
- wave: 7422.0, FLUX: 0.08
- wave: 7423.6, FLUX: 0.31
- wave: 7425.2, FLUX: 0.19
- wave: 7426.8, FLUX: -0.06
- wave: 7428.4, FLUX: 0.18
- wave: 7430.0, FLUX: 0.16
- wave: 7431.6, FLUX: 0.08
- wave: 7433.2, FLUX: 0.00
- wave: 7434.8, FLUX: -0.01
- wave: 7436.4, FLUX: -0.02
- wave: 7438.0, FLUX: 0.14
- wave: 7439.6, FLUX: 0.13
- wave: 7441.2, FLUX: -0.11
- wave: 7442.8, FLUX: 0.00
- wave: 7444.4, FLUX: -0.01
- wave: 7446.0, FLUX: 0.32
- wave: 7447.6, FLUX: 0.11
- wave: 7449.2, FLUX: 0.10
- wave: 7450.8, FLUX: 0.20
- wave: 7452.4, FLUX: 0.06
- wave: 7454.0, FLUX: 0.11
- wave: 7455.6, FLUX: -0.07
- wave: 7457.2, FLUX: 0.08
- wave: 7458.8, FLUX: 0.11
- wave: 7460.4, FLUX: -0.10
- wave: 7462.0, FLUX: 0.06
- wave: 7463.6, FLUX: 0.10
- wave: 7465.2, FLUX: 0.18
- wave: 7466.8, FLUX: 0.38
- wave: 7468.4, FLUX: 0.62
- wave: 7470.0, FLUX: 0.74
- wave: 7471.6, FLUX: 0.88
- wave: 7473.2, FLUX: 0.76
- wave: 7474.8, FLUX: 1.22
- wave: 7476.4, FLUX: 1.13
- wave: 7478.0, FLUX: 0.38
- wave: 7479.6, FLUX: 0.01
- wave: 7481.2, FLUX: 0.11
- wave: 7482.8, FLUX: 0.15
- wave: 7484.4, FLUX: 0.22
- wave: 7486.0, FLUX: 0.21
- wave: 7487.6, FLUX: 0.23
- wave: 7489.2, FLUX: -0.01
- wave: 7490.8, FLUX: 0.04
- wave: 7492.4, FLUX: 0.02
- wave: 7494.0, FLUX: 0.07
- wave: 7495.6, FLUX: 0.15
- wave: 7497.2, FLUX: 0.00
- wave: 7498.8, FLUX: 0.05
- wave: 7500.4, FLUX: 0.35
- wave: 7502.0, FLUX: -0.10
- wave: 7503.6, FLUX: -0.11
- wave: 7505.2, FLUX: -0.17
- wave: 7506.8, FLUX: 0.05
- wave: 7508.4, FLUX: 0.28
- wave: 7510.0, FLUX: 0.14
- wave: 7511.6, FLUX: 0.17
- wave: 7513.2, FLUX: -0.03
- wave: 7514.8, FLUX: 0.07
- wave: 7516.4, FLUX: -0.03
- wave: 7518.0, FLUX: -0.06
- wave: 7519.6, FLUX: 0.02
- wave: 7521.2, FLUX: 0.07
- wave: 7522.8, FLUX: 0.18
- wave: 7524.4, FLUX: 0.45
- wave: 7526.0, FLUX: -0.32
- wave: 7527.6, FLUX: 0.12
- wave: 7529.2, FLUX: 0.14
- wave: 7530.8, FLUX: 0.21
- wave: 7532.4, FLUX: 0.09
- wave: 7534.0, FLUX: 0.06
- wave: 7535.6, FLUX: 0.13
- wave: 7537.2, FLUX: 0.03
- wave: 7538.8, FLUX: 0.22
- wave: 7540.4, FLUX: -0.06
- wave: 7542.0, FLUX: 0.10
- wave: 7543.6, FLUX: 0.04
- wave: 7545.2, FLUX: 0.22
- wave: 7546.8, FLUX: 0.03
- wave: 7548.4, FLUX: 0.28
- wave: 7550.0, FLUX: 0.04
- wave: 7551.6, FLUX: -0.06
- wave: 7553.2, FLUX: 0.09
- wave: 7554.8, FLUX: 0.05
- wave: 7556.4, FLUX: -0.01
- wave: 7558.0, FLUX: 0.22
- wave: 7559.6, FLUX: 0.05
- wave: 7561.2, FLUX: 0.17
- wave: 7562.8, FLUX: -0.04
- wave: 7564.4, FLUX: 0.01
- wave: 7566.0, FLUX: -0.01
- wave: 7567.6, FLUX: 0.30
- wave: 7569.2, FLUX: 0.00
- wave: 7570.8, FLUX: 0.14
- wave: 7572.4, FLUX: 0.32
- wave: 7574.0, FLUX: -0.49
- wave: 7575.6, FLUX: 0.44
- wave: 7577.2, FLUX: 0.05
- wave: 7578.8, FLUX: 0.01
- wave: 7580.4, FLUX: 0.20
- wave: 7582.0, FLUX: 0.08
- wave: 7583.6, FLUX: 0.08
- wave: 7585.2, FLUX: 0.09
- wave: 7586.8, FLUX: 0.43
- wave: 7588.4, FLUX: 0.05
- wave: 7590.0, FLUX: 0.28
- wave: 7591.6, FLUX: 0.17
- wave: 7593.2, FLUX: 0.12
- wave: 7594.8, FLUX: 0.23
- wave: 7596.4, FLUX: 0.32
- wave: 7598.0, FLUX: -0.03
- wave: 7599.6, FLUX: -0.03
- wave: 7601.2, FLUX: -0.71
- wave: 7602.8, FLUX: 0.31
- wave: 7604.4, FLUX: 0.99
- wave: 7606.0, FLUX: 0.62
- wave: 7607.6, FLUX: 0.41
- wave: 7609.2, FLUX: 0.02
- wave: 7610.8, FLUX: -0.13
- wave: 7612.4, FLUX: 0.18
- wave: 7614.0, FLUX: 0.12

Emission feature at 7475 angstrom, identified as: [O II] 3727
